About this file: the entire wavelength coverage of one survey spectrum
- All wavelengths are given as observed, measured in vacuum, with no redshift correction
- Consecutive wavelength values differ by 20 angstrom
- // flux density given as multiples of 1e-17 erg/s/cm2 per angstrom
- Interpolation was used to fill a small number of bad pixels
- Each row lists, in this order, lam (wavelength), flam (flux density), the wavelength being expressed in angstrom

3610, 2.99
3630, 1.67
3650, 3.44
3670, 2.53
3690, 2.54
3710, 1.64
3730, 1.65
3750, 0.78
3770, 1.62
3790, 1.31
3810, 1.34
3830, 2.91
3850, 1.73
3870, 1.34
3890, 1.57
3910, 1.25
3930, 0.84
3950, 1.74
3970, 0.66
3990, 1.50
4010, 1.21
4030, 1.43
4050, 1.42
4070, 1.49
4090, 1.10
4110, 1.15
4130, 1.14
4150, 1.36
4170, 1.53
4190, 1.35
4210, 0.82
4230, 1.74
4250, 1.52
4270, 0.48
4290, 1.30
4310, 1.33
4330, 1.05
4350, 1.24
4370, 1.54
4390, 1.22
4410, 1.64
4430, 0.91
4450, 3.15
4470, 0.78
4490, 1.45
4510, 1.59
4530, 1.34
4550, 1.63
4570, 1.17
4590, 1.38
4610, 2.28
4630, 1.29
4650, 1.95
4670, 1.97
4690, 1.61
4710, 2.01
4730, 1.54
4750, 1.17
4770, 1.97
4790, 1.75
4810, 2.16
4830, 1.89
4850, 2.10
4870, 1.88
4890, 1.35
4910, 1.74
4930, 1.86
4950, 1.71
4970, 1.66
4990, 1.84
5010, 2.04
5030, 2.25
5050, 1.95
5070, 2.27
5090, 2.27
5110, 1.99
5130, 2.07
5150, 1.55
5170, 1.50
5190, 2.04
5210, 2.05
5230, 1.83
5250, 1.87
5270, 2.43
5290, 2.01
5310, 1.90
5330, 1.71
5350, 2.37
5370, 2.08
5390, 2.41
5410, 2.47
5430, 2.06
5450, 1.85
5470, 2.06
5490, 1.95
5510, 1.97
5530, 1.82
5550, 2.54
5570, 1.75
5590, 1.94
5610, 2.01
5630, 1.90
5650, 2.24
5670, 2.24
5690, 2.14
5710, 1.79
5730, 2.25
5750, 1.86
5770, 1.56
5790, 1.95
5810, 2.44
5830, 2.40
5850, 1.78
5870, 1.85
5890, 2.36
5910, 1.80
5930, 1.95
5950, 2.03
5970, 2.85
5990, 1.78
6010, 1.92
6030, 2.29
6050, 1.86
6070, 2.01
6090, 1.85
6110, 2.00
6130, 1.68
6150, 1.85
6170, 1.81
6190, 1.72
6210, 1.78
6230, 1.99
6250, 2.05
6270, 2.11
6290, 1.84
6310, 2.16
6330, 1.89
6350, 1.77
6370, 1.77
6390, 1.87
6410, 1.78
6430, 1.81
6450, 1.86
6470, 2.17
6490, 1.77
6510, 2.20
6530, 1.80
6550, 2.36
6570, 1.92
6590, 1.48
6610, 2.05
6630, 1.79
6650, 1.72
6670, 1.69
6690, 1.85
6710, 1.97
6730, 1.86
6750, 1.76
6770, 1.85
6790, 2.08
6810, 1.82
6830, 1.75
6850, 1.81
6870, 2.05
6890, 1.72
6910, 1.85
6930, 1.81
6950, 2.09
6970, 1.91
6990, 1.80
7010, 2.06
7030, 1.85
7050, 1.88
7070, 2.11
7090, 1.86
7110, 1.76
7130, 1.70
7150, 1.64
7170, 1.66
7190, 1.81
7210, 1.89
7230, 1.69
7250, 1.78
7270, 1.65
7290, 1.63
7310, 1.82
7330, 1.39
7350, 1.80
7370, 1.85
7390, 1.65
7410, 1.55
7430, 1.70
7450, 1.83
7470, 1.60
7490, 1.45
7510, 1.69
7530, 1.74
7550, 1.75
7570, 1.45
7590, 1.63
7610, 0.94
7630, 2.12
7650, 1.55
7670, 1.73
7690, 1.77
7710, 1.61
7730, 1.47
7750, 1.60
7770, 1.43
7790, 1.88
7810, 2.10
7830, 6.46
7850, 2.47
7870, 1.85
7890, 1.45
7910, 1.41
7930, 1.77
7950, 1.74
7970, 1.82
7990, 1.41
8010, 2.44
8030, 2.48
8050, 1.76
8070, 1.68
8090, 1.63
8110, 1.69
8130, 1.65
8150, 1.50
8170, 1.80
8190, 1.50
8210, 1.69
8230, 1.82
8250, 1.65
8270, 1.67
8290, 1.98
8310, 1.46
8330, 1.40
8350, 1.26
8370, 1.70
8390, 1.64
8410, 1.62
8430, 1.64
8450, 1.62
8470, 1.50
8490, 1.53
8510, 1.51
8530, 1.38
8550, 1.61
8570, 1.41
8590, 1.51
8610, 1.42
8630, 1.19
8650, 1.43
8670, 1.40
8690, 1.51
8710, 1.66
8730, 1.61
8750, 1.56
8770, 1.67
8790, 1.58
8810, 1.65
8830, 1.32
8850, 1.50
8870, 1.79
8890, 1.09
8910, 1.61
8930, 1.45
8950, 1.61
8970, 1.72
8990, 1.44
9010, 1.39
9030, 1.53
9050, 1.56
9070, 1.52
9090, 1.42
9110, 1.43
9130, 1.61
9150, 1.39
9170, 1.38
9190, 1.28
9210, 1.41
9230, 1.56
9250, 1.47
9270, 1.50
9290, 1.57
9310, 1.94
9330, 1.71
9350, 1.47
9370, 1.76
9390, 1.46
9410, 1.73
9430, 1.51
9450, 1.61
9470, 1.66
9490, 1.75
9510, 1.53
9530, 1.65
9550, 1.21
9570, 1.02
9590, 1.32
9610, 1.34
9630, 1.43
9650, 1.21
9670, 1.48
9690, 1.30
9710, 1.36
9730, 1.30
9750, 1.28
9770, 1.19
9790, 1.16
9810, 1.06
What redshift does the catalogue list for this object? 0.19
